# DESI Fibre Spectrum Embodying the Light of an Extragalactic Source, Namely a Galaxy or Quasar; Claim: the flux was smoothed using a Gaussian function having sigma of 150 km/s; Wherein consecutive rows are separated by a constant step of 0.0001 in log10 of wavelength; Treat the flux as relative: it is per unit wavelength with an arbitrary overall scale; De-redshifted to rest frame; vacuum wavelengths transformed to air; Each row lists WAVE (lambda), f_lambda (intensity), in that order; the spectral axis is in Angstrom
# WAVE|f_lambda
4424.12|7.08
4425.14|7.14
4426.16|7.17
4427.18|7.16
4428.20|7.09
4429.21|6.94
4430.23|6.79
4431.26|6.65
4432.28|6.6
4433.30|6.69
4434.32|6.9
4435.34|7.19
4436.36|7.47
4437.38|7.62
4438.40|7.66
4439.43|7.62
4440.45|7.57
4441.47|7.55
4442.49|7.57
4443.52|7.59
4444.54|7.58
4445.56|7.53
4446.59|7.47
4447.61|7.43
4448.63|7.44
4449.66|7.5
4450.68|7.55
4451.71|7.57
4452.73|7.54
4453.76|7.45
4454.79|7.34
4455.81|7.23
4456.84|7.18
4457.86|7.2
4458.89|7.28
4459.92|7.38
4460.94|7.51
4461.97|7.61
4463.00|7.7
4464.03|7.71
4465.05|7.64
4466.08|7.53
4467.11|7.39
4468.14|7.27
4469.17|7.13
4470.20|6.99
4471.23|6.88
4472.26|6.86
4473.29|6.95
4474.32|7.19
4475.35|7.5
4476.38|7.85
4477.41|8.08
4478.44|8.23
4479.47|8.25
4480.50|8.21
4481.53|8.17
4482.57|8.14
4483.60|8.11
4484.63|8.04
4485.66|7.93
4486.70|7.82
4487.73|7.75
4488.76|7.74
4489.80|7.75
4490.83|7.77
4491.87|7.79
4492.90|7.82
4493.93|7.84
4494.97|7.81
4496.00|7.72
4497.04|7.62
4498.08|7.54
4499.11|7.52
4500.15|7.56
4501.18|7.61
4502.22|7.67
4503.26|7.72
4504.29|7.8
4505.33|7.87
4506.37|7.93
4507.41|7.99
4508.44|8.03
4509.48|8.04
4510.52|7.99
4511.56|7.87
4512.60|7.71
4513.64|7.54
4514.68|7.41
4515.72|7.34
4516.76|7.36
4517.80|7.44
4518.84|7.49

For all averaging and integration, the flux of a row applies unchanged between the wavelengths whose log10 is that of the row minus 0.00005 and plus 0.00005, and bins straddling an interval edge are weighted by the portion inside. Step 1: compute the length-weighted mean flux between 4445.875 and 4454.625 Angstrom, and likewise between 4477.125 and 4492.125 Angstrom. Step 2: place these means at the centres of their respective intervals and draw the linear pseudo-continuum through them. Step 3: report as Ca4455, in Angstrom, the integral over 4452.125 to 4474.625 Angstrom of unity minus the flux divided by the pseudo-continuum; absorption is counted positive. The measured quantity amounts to 1.0 Angstrom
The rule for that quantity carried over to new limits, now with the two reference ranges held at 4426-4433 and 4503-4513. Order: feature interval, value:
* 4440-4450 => -0.6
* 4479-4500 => -0.5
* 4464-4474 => 0.3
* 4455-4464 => -0.2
